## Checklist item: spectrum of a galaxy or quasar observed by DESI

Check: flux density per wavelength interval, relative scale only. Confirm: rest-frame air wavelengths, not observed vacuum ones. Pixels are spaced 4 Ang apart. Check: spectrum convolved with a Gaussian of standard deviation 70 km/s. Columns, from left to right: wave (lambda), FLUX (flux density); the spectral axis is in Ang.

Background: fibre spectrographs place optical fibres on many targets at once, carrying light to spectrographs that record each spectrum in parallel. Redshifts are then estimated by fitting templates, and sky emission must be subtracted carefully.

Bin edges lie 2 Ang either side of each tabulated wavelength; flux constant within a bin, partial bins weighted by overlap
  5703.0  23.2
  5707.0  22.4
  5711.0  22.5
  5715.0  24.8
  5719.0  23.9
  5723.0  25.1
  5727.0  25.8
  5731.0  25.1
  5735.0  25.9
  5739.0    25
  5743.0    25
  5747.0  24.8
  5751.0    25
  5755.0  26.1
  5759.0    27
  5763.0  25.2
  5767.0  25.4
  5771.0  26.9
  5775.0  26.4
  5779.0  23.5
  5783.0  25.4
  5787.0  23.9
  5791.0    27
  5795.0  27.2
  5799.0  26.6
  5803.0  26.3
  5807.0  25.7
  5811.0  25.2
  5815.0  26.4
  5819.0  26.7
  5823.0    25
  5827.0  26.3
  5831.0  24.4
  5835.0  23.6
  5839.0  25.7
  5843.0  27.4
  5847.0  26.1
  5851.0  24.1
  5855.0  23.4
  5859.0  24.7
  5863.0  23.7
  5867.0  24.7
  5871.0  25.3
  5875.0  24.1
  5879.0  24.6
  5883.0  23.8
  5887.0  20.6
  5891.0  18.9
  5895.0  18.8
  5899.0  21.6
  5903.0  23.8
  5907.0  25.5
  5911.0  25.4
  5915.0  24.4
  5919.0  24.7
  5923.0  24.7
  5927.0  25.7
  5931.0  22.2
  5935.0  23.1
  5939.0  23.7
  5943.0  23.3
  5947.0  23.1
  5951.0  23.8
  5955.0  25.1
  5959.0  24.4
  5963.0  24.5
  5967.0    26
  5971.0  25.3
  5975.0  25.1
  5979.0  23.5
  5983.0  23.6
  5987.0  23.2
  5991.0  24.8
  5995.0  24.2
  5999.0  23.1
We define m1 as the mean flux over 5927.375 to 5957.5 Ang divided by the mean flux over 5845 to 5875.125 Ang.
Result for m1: 0.96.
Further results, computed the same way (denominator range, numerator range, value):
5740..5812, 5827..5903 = 0.92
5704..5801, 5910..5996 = 0.96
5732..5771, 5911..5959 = 0.94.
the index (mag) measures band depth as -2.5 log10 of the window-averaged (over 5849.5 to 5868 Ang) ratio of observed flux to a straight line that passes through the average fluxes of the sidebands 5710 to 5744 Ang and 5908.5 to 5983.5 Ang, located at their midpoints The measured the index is 0.02 mag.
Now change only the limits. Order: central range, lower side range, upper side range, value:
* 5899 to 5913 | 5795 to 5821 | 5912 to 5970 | 0.01 mag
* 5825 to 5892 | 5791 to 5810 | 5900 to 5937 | 0.05 mag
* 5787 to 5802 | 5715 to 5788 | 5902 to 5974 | -0.06 mag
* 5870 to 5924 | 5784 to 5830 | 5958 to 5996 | 0.09 mag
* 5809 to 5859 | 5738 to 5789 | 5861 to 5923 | -0.05 mag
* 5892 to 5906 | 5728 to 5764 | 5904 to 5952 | 0.13 mag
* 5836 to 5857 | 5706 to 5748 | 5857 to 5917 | -0.07 mag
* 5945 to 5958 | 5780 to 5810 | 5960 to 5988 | 0.03 mag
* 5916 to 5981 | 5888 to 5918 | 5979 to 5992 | -0.05 mag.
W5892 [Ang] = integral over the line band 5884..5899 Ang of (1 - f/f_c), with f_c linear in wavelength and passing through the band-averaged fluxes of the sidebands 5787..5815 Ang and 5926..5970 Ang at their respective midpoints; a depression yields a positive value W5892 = 2.9 Ang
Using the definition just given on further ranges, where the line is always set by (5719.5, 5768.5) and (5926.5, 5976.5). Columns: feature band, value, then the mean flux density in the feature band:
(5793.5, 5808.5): -0.8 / 26.4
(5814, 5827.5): -0.6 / 26.1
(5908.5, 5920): -0.2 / 24.9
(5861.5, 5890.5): 1.3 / 23.6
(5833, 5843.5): -0.2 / 25.3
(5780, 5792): 0.0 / 25.1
